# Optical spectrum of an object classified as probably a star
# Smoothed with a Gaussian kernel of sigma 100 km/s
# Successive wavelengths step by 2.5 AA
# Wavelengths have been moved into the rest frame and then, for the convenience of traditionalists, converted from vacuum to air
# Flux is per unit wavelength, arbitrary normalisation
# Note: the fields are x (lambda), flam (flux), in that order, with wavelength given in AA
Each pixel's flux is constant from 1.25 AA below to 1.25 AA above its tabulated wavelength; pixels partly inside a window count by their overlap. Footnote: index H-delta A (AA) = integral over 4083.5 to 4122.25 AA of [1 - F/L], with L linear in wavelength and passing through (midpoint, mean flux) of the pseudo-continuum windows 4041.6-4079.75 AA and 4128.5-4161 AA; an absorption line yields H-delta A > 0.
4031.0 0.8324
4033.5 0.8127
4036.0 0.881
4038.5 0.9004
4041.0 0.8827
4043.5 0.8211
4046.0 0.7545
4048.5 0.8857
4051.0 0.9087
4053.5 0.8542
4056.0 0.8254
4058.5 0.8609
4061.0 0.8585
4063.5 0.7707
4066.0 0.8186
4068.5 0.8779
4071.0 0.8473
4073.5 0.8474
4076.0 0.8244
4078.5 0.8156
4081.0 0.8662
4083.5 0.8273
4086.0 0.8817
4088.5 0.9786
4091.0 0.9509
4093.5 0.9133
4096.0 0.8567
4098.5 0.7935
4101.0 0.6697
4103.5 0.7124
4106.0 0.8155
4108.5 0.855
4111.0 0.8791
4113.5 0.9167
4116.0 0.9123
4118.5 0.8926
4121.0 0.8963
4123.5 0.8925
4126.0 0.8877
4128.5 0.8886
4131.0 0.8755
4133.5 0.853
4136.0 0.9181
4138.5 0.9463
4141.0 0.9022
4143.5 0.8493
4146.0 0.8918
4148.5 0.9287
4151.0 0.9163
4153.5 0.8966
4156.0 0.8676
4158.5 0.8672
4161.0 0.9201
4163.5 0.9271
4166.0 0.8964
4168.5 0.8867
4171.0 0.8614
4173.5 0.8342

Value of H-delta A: 0.26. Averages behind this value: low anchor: 0.839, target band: 0.861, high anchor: 0.894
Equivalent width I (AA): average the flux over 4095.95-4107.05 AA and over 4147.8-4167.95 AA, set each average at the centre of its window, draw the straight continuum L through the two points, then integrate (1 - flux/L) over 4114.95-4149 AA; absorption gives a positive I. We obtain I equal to -2.41 AA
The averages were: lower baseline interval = 0.759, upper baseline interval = 0.901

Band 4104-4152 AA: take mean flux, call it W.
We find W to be 0.887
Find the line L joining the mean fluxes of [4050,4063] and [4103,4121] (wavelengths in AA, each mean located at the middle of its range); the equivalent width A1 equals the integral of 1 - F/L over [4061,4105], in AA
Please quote 1.05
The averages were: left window 0.855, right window 0.864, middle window 0.839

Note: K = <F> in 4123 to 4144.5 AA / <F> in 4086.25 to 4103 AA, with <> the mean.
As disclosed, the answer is 1.0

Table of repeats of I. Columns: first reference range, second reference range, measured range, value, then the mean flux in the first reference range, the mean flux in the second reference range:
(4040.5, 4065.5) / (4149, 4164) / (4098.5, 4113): 1.3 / 0.84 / 0.899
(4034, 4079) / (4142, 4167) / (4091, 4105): 1.0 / 0.846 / 0.896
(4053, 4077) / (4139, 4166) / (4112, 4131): -0.4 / 0.838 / 0.898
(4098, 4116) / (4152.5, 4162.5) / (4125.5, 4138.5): -0.6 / 0.814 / 0.889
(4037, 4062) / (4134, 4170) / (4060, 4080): 0.7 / 0.855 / 0.9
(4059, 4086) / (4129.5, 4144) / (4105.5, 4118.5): -0.1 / 0.838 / 0.893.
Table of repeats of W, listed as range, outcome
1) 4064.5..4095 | 0.87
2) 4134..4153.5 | 0.905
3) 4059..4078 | 0.835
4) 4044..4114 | 0.844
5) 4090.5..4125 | 0.852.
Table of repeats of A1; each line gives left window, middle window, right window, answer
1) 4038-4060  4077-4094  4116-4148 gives -0.35 AA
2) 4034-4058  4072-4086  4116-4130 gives 0.50 AA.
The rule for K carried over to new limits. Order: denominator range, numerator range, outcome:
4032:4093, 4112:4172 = 1.05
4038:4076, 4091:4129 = 1.01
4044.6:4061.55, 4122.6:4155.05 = 1.05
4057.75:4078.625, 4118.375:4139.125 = 1.07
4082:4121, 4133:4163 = 1.05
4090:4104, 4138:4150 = 1.10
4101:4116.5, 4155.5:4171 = 1.07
